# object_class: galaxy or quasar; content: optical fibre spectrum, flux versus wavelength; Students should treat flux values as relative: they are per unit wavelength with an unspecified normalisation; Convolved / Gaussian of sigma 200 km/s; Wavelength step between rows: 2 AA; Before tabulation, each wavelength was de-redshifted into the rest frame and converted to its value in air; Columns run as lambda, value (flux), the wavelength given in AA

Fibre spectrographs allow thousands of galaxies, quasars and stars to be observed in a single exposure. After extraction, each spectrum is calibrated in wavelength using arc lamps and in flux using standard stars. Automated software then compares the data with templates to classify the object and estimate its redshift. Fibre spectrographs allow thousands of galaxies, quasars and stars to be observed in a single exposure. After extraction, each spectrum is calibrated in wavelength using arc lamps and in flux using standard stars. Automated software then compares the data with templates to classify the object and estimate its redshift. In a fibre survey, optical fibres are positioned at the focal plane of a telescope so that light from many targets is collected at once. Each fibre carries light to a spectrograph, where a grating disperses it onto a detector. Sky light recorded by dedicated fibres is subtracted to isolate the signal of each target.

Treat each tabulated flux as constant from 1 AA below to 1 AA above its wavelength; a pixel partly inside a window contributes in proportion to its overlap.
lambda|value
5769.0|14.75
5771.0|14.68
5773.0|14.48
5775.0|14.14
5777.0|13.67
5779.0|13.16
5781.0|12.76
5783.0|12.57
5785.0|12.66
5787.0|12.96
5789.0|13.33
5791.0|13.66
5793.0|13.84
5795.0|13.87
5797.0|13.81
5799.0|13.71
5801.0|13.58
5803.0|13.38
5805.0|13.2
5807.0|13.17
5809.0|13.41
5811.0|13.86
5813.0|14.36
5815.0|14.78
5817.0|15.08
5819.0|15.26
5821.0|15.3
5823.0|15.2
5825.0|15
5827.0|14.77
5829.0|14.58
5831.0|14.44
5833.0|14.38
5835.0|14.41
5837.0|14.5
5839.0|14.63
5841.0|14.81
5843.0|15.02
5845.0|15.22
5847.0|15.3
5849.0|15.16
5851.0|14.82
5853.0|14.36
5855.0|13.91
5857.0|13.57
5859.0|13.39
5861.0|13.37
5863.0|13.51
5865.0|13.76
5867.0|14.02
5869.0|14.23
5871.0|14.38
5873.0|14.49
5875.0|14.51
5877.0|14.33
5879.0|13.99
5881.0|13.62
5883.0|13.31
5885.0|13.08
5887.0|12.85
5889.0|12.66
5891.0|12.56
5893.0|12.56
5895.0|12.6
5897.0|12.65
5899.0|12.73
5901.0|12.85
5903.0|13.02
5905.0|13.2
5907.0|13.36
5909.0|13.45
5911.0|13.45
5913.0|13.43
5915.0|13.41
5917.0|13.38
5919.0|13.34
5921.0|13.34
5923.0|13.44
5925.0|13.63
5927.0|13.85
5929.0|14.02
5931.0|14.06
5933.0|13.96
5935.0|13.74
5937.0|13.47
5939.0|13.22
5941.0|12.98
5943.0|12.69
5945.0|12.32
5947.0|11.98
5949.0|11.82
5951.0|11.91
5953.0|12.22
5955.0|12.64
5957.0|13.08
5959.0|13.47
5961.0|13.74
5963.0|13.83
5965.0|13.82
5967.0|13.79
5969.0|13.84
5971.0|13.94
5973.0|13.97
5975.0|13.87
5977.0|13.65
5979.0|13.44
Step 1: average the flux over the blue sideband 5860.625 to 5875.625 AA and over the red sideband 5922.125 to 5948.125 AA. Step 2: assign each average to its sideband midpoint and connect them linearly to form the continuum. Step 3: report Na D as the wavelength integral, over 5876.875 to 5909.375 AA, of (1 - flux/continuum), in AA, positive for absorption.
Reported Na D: 1.7 AA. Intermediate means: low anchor 14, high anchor 13.3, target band 13.1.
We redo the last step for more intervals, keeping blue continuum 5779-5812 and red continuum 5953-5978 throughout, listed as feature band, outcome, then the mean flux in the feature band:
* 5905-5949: 0.7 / 13.3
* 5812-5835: -2.4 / 14.8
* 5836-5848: -1.3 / 14.9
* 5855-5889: -0.7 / 13.7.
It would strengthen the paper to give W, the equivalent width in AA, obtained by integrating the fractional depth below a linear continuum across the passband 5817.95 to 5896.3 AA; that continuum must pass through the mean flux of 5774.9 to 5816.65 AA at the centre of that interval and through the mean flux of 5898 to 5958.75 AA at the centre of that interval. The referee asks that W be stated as -4.66 AA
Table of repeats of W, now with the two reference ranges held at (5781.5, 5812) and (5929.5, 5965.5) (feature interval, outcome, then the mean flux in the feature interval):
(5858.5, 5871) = -0.5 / 13.8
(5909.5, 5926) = -0.4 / 13.4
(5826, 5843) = -1.6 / 14.6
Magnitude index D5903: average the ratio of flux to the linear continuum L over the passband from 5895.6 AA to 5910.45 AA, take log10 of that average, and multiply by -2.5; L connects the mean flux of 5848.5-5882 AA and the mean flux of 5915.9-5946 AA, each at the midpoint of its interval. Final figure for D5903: 0.05 mag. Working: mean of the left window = 14.1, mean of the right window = 13.4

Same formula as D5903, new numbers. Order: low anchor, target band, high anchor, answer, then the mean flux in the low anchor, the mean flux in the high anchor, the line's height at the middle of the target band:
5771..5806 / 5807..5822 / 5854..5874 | -0.07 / 13.5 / 13.9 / 13.6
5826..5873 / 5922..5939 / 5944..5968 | -0.04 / 14.4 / 12.9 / 13.2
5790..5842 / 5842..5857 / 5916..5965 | -0.06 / 14.3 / 13.2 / 14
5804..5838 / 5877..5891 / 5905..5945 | 0.05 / 14.5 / 13.4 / 13.8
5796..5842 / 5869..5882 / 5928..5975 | -0.03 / 14.3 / 13.3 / 13.9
